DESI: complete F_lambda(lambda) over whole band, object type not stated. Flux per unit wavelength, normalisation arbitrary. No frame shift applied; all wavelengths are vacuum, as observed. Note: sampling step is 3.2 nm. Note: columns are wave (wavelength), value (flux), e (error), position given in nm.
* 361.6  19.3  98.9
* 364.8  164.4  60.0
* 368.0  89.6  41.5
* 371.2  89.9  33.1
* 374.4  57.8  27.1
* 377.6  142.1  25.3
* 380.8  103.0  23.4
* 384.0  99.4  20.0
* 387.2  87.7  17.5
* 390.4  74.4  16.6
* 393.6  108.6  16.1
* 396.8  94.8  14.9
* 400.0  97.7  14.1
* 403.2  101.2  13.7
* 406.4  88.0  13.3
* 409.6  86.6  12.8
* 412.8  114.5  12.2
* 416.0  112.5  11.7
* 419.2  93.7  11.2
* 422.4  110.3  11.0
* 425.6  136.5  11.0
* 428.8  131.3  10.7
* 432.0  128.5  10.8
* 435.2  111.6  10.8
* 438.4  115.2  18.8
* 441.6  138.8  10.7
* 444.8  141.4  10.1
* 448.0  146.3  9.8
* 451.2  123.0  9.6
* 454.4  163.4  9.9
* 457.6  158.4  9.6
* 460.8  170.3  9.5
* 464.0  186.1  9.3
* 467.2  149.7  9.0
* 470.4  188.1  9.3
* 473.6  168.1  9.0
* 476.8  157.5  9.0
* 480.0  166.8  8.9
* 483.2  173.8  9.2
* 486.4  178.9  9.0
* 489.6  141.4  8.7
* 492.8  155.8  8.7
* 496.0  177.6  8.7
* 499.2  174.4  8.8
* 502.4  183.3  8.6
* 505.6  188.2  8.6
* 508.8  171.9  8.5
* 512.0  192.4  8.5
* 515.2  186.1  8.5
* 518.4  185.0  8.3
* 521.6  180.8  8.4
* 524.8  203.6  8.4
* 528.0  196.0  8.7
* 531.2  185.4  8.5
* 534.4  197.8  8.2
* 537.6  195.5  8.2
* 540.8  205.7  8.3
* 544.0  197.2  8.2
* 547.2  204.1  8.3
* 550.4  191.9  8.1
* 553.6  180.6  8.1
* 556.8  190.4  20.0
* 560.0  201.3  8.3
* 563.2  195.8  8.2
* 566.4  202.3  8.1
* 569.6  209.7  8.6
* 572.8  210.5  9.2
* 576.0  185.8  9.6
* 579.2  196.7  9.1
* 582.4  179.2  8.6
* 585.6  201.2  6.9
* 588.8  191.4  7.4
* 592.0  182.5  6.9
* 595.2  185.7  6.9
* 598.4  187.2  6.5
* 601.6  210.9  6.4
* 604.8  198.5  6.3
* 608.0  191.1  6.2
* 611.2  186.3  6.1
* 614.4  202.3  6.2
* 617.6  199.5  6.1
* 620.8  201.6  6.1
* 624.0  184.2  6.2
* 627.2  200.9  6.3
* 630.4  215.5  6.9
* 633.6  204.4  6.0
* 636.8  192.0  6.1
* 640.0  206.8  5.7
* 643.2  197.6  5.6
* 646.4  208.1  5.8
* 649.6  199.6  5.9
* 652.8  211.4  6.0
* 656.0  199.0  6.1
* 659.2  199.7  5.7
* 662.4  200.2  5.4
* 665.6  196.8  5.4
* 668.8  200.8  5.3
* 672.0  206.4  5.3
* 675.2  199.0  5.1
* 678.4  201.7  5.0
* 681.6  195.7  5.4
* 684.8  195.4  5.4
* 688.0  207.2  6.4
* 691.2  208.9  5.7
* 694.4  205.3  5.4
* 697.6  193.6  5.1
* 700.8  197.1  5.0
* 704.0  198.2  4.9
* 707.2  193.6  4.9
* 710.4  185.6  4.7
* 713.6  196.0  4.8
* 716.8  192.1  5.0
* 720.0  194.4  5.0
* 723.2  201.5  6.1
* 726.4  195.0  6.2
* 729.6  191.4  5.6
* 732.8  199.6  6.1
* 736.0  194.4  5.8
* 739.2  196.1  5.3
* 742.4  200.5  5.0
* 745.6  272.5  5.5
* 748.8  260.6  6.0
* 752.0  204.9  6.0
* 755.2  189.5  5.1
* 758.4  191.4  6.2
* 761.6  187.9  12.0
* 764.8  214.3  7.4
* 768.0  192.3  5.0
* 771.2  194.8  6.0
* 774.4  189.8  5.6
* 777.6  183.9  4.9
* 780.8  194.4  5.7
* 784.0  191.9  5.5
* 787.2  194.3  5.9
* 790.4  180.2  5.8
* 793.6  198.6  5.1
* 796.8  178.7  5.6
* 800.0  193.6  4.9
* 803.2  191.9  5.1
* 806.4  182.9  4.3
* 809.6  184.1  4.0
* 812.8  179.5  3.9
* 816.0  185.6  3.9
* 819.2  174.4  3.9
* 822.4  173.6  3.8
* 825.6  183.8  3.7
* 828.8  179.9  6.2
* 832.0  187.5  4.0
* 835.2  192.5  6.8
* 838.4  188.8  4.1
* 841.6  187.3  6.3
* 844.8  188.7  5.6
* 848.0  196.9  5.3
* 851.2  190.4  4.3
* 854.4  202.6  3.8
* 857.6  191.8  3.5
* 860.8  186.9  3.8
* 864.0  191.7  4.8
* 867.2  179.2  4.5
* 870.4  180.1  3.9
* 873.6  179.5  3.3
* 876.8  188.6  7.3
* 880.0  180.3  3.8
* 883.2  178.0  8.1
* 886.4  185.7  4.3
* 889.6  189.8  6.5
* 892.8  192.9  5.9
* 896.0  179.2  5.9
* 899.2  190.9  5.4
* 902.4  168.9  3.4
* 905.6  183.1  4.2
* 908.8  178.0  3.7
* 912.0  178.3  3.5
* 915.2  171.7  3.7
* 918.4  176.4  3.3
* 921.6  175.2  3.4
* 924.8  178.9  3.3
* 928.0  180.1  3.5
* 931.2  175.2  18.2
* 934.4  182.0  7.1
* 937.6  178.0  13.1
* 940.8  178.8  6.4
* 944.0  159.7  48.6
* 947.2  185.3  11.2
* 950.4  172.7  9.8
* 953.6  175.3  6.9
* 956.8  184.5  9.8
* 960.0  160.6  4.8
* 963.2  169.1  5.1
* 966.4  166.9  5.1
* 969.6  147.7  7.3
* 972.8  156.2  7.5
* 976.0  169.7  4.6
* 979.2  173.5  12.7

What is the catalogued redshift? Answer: 0.14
